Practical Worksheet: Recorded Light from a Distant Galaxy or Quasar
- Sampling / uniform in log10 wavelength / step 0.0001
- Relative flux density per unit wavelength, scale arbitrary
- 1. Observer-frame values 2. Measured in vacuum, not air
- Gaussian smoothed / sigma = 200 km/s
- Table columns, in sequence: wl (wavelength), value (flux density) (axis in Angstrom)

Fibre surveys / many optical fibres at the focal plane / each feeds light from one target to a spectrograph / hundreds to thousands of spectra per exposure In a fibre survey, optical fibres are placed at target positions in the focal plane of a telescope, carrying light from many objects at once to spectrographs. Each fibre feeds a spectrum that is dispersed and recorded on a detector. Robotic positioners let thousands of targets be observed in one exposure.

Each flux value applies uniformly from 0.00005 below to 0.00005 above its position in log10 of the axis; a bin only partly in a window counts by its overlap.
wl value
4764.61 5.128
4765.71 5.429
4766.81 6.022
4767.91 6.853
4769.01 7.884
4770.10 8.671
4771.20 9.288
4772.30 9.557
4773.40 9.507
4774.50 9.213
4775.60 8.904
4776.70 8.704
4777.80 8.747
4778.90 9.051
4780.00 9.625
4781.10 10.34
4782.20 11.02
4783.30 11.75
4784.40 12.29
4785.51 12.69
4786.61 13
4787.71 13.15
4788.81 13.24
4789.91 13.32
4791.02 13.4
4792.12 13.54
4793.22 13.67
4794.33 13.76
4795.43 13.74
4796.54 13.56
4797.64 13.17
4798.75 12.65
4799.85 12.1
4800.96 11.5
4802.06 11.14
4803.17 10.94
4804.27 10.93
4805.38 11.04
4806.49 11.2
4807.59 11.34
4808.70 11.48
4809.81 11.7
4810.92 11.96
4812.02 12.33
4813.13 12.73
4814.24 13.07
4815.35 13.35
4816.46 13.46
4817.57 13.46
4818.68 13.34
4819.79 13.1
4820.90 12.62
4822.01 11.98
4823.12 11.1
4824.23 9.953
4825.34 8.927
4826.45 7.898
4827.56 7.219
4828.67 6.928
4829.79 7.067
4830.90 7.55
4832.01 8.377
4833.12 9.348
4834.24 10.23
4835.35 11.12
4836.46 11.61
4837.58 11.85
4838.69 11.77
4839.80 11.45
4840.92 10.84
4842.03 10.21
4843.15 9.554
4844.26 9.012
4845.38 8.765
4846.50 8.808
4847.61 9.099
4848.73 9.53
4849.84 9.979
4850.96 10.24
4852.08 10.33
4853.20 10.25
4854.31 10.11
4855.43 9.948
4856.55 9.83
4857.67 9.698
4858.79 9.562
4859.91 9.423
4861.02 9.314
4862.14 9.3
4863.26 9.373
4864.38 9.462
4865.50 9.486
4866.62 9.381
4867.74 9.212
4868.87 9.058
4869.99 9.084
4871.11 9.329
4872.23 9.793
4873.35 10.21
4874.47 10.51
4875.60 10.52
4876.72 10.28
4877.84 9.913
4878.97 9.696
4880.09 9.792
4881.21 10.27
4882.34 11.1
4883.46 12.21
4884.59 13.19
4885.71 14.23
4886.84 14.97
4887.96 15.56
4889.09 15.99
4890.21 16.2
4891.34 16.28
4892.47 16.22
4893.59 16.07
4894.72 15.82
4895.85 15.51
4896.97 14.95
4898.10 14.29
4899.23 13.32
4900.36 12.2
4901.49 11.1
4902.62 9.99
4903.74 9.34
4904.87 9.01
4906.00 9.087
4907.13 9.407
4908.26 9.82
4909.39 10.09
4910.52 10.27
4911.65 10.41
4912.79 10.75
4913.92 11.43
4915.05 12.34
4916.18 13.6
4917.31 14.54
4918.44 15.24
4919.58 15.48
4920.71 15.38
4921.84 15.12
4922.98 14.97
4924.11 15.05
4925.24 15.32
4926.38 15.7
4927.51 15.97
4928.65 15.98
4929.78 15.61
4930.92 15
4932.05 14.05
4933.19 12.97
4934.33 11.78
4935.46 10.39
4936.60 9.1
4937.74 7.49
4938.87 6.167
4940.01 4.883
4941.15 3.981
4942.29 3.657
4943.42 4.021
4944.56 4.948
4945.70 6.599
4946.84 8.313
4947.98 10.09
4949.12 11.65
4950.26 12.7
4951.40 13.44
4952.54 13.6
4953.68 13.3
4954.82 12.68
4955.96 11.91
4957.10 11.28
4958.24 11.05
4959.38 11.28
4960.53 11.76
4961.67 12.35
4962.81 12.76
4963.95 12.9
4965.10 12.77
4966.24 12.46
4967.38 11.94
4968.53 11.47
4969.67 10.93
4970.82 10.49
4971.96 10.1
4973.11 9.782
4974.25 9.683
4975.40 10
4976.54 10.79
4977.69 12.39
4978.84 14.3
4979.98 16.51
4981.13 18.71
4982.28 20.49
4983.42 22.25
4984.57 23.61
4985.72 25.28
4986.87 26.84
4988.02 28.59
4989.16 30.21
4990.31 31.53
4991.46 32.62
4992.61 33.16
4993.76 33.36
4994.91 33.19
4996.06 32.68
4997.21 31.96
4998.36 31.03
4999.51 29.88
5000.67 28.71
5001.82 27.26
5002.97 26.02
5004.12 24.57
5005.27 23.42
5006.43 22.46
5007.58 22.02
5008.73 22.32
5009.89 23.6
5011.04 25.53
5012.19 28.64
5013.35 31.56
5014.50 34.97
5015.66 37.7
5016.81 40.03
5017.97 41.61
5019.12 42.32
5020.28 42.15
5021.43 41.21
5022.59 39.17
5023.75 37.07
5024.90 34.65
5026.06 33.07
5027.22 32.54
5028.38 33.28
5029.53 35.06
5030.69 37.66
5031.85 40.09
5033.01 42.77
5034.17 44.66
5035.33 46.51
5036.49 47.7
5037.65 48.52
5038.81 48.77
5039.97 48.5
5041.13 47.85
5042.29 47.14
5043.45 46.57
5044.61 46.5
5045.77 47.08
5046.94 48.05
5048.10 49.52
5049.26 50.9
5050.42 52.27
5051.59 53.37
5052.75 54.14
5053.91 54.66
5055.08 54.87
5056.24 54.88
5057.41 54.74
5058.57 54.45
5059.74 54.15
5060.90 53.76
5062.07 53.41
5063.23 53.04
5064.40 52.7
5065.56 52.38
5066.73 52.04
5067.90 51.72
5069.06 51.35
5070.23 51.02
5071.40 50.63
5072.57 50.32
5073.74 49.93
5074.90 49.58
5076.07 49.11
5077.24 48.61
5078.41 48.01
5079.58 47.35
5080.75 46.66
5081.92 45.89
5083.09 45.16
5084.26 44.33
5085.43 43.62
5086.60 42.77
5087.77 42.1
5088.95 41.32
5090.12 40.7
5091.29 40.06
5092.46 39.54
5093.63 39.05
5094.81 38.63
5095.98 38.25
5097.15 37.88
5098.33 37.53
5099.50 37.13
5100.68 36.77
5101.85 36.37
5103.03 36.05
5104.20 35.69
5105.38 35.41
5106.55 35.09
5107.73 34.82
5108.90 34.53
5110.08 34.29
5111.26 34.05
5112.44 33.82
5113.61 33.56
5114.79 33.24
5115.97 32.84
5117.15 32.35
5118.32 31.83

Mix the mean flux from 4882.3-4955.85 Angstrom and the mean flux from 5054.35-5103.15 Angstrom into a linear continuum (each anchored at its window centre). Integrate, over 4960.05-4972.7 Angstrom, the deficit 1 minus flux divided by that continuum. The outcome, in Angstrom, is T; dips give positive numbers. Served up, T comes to 5.9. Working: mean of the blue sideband 12.2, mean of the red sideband 46.5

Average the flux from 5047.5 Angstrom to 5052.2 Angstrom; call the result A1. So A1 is 51.6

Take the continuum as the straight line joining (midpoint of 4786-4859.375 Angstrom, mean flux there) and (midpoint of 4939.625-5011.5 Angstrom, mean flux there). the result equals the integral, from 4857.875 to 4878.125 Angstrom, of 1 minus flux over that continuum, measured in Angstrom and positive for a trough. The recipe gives 5.35 Angstrom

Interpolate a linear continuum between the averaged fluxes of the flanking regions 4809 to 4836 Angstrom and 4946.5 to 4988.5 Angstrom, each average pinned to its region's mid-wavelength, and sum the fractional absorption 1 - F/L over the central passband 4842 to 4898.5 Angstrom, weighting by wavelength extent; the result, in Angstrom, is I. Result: 3.4 Angstrom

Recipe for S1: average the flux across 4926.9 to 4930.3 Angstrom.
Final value 15.9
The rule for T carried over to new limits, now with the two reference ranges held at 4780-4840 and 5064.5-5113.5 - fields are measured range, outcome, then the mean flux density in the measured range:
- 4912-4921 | 3.8 Angstrom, 13.5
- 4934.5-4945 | 7.9 Angstrom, 6.3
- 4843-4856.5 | 5.3 Angstrom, 9.65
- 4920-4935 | 5.9 Angstrom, 14.8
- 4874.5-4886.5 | 5.1 Angstrom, 11.2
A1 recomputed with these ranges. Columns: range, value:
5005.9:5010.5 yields 22.6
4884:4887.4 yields 14.1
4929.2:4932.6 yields 14.9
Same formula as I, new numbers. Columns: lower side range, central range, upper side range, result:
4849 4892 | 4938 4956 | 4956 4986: 5.9 Angstrom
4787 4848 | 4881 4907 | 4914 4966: -3.9 Angstrom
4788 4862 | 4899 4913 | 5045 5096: 7.8 Angstrom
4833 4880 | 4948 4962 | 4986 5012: 6.4 Angstrom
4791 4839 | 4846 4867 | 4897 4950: 3.2 Angstrom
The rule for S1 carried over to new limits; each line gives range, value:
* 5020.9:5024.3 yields 39.1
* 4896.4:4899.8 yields 14.2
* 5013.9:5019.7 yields 39.3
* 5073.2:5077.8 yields 49.4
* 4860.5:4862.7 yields 9.3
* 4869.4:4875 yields 9.79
